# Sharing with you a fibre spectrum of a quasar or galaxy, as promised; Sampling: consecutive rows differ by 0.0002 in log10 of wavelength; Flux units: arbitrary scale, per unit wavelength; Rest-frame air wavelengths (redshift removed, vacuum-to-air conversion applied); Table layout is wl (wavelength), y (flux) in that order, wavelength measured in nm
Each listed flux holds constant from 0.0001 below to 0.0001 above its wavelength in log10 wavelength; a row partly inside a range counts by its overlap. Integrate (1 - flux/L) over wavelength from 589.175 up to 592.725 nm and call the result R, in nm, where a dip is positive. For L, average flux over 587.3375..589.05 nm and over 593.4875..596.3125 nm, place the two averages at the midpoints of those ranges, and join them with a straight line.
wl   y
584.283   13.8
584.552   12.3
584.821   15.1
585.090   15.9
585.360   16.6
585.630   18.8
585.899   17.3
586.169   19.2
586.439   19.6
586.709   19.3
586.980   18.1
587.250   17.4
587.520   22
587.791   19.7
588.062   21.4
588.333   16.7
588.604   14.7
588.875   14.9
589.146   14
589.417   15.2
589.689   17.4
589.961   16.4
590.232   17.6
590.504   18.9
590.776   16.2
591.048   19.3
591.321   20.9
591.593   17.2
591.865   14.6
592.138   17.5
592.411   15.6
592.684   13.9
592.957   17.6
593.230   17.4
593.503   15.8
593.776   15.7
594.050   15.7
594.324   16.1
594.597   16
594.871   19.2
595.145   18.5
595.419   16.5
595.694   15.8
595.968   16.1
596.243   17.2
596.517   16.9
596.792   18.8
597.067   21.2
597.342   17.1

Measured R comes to 0.11 nm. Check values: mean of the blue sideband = 18.1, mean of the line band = 17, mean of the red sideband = 16.6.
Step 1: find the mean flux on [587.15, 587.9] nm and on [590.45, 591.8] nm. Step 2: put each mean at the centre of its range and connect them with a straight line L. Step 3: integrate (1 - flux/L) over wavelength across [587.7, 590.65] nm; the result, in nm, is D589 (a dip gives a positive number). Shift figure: 0.33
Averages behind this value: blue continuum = 19.8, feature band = 16.9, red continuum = 18.3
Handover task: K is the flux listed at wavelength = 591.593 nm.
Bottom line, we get 17.2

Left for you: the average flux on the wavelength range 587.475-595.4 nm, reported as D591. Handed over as 17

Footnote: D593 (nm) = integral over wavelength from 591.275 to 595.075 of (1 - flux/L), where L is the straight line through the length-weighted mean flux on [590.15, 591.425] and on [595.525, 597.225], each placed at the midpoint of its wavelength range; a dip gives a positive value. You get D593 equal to 0.33 nm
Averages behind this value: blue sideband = 18.6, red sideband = 17.6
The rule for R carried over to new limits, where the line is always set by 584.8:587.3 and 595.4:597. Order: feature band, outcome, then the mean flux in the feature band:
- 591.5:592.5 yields 0.07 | 16.2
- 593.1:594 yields 0.06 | 16.2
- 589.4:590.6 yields 0.02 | 17.2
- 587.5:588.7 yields -0.07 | 18.7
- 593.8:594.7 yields 0.07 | 15.9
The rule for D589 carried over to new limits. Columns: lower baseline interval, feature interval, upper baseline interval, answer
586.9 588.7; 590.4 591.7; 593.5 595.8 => -0.06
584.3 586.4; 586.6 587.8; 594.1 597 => -0.19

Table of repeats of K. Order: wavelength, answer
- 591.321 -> 20.9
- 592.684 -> 13.9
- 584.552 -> 12.3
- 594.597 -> 16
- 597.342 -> 17.1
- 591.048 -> 19.3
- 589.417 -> 15.2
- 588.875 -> 14.9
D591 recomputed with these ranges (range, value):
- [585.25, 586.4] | 18.1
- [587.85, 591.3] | 17.1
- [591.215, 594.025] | 16.5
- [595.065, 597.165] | 17.5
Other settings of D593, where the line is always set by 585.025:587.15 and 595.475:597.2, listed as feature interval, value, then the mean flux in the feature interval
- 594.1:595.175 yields 0.029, 17.2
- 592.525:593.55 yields 0.091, 16.2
